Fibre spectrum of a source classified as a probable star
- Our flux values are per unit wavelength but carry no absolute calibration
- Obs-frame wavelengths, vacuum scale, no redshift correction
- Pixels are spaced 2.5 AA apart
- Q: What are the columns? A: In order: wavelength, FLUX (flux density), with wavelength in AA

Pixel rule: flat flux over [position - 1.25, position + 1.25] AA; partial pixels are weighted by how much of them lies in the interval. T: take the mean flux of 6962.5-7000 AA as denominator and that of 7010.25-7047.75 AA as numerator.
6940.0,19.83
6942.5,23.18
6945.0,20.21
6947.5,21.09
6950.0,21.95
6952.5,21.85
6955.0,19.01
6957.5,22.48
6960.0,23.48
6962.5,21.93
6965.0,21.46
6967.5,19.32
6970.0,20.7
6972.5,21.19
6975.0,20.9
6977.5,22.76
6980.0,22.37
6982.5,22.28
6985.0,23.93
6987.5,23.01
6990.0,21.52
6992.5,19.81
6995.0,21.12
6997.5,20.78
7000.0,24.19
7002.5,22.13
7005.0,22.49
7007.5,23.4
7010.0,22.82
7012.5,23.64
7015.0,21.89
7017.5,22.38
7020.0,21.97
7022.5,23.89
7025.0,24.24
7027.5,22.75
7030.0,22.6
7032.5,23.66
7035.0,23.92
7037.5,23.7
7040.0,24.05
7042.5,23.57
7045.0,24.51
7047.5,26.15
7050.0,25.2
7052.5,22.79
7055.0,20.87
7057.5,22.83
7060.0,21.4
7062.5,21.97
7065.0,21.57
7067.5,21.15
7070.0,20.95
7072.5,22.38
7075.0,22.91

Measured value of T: 1.1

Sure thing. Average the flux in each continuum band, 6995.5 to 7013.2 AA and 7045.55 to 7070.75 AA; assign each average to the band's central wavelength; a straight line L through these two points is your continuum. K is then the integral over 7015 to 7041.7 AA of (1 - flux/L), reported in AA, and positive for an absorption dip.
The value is -0.7 AA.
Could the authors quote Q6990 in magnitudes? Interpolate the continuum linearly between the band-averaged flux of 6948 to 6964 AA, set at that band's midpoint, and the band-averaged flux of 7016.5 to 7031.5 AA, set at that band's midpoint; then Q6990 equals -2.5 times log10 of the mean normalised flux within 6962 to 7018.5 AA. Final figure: 0.02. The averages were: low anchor 21.7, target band 22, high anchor 23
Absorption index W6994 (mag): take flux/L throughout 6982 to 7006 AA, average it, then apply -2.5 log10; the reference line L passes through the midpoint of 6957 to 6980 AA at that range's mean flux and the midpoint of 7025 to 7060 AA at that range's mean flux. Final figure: 0.01 mag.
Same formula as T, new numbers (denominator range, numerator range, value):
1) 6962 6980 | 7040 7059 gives 1.12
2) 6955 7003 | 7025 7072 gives 1.06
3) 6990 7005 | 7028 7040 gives 1.08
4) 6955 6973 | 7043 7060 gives 1.10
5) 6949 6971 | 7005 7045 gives 1.09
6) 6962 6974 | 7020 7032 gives 1.11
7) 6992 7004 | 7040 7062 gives 1.08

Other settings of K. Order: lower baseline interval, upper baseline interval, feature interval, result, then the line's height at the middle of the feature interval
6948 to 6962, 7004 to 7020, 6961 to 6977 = 0.67 AA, 22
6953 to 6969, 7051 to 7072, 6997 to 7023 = -1.43 AA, 21.5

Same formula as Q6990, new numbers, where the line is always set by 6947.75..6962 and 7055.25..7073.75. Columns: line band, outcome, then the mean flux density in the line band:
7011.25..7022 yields -0.04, 22.6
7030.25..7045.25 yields -0.10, 23.8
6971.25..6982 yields -0.01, 21.8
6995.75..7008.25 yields -0.04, 22.5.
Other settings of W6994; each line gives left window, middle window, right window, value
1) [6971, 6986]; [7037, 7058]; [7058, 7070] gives -0.101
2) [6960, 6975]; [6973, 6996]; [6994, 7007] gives -0.013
